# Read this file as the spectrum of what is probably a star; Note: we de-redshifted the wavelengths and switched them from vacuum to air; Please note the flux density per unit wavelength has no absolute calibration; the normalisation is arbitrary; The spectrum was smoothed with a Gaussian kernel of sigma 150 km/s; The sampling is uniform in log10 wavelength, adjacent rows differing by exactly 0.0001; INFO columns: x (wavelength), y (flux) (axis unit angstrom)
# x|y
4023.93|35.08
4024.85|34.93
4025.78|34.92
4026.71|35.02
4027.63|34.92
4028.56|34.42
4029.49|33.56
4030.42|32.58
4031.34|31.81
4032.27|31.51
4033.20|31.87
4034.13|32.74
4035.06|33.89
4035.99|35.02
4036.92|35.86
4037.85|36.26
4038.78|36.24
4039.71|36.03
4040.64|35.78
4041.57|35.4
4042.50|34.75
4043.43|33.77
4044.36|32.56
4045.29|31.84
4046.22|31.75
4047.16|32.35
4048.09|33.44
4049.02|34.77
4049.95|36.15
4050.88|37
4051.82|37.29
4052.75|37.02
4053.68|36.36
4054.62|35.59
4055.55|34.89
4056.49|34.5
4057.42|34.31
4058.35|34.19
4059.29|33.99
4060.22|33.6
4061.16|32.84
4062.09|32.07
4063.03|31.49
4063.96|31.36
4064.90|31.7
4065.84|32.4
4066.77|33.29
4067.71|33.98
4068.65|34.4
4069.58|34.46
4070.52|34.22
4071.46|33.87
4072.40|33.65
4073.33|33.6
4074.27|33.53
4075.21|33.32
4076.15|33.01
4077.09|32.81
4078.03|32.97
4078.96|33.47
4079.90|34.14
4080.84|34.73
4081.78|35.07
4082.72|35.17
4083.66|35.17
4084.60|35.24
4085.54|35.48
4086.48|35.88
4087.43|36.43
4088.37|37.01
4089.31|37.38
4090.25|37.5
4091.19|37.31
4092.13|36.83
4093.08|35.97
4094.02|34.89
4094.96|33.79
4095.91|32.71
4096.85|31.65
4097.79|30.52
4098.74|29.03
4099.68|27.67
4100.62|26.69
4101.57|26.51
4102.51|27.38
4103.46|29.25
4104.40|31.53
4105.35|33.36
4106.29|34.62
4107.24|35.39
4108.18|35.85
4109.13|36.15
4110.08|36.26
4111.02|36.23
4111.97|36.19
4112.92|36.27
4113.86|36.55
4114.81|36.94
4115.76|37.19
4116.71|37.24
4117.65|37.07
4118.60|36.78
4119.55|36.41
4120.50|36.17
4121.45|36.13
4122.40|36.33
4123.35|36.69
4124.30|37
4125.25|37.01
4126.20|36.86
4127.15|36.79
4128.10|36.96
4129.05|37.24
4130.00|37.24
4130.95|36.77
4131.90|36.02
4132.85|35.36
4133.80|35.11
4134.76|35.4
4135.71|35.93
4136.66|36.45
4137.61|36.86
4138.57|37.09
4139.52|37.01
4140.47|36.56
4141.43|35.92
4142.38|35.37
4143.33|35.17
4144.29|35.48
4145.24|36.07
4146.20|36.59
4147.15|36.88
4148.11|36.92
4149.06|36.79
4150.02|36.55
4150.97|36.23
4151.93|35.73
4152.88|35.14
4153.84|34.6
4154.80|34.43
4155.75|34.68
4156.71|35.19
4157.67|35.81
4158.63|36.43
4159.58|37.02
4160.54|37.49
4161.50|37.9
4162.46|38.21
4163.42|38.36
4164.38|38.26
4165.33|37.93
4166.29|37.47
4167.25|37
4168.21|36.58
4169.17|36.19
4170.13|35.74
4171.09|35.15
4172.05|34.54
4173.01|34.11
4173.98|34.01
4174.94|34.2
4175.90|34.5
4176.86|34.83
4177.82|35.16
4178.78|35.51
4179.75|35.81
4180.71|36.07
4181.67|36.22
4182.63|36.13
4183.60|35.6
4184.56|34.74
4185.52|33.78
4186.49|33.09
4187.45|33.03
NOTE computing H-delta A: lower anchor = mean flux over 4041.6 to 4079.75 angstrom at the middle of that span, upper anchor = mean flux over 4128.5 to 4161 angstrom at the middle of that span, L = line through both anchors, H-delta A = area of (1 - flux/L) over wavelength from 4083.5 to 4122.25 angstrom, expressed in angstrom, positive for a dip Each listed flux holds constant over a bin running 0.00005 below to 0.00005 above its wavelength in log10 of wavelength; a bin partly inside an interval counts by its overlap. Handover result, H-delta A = 0.6 angstrom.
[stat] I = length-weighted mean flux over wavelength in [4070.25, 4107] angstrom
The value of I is 33.4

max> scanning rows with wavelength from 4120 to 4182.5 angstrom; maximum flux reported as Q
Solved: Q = 38.36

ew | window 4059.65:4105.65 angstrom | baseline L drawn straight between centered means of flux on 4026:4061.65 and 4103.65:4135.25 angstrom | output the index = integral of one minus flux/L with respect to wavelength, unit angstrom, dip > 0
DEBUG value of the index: 2.6 angstrom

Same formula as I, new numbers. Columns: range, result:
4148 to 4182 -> 36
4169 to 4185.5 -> 35.2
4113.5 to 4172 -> 36.5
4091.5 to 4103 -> 31.2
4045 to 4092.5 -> 34.4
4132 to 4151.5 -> 36.2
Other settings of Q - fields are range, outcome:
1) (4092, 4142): 37.24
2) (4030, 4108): 37.5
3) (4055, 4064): 34.89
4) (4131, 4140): 37.09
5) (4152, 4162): 37.9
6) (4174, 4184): 36.22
